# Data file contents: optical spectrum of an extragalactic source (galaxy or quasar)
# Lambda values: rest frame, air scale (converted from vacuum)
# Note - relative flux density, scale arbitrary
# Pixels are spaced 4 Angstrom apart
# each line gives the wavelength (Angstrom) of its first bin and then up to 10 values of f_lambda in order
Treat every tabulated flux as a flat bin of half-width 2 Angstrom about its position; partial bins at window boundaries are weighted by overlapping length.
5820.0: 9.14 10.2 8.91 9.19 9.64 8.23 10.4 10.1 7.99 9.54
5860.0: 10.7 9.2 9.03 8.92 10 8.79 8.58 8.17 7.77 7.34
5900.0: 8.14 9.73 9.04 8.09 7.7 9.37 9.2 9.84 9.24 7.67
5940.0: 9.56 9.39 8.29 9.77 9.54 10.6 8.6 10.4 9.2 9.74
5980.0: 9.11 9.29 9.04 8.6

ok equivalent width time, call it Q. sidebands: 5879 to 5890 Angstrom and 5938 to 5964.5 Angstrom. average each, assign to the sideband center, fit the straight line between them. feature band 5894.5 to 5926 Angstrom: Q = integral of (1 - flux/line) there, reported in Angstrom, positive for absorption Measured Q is 0.9 Angstrom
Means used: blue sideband 8.49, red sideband 9.44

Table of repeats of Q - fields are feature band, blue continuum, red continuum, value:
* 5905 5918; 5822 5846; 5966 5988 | 1.48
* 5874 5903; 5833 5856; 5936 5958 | 2.49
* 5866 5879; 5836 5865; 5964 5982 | 0.28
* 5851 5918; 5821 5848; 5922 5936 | 4.00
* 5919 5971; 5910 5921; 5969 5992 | -3.60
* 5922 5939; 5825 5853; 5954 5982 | 0.87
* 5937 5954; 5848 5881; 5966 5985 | 0.61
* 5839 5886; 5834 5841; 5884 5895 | -4.21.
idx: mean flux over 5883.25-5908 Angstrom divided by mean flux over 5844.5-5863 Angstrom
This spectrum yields 0.9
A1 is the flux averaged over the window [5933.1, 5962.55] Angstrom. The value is 9.25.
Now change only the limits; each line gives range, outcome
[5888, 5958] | 8.79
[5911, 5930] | 8.88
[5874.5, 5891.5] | 8.75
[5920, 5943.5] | 9.14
